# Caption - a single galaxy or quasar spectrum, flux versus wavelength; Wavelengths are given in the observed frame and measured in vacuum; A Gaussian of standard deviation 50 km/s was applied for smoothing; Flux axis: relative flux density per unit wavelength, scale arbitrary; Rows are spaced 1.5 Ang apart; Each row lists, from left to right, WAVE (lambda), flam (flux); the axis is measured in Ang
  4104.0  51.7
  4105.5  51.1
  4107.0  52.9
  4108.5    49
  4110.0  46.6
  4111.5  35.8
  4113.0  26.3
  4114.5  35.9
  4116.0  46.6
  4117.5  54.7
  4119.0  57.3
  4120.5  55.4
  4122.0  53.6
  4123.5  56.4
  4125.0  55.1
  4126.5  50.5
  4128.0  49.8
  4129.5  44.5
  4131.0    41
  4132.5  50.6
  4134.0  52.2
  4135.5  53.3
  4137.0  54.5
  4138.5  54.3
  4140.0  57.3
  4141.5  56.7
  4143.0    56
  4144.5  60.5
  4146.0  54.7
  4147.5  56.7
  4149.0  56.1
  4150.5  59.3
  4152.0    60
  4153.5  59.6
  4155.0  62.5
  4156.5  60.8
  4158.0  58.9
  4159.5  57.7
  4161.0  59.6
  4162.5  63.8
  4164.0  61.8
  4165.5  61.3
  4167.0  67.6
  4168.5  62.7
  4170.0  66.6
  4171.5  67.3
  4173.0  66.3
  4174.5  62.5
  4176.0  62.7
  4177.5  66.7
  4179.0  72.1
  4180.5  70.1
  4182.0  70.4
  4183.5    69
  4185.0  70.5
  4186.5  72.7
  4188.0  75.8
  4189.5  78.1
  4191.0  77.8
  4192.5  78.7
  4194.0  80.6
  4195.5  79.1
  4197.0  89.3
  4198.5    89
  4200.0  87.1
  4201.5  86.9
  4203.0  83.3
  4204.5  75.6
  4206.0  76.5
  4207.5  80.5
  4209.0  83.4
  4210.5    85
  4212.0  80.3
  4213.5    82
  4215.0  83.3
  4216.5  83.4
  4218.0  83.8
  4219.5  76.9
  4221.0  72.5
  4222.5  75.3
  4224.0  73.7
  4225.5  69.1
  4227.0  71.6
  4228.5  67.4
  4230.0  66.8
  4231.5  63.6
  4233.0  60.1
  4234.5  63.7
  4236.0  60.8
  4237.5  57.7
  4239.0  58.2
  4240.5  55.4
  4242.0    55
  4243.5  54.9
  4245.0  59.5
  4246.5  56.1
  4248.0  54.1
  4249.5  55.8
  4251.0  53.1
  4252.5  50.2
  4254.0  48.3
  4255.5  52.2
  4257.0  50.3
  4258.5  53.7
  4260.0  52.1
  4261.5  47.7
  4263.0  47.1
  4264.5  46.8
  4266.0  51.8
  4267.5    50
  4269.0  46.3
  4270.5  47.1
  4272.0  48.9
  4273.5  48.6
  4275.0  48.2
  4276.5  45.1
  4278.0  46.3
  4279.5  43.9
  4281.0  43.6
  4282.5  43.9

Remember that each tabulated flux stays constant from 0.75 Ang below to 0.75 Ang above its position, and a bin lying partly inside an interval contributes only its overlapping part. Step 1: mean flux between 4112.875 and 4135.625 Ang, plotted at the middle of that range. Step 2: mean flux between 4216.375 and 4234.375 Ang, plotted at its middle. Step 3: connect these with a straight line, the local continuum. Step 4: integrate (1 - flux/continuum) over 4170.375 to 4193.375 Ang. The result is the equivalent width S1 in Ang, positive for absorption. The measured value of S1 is -3.2 Ang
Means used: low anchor 49.5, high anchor 71.3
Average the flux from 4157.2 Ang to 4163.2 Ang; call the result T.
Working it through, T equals 60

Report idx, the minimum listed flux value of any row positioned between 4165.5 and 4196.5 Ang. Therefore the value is 61.3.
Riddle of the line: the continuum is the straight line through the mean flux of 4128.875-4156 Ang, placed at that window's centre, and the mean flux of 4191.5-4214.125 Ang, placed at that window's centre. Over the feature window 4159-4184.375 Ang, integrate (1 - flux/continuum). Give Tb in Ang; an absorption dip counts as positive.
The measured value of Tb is 1.13 Ang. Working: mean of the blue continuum 55.1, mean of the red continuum 82.4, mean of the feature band 65.3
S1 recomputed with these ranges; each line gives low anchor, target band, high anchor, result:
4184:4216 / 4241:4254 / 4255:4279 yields 0.8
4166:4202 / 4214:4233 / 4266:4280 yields -3.5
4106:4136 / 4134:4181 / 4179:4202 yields 2.2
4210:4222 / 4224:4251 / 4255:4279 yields 2.6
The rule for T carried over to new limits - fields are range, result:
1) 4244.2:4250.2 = 56.4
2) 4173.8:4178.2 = 64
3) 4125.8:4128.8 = 50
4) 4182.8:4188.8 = 72.1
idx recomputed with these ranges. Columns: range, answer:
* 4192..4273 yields 46.3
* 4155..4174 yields 57.7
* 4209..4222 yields 72.5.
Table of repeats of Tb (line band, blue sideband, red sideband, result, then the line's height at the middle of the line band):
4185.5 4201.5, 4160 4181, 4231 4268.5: -5.0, 61.8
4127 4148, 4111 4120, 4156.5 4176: -0.4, 51.8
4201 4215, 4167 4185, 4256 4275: -4.8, 60.7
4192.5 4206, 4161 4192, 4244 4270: -4.2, 63.4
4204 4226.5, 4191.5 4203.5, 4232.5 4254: -1.7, 73.4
